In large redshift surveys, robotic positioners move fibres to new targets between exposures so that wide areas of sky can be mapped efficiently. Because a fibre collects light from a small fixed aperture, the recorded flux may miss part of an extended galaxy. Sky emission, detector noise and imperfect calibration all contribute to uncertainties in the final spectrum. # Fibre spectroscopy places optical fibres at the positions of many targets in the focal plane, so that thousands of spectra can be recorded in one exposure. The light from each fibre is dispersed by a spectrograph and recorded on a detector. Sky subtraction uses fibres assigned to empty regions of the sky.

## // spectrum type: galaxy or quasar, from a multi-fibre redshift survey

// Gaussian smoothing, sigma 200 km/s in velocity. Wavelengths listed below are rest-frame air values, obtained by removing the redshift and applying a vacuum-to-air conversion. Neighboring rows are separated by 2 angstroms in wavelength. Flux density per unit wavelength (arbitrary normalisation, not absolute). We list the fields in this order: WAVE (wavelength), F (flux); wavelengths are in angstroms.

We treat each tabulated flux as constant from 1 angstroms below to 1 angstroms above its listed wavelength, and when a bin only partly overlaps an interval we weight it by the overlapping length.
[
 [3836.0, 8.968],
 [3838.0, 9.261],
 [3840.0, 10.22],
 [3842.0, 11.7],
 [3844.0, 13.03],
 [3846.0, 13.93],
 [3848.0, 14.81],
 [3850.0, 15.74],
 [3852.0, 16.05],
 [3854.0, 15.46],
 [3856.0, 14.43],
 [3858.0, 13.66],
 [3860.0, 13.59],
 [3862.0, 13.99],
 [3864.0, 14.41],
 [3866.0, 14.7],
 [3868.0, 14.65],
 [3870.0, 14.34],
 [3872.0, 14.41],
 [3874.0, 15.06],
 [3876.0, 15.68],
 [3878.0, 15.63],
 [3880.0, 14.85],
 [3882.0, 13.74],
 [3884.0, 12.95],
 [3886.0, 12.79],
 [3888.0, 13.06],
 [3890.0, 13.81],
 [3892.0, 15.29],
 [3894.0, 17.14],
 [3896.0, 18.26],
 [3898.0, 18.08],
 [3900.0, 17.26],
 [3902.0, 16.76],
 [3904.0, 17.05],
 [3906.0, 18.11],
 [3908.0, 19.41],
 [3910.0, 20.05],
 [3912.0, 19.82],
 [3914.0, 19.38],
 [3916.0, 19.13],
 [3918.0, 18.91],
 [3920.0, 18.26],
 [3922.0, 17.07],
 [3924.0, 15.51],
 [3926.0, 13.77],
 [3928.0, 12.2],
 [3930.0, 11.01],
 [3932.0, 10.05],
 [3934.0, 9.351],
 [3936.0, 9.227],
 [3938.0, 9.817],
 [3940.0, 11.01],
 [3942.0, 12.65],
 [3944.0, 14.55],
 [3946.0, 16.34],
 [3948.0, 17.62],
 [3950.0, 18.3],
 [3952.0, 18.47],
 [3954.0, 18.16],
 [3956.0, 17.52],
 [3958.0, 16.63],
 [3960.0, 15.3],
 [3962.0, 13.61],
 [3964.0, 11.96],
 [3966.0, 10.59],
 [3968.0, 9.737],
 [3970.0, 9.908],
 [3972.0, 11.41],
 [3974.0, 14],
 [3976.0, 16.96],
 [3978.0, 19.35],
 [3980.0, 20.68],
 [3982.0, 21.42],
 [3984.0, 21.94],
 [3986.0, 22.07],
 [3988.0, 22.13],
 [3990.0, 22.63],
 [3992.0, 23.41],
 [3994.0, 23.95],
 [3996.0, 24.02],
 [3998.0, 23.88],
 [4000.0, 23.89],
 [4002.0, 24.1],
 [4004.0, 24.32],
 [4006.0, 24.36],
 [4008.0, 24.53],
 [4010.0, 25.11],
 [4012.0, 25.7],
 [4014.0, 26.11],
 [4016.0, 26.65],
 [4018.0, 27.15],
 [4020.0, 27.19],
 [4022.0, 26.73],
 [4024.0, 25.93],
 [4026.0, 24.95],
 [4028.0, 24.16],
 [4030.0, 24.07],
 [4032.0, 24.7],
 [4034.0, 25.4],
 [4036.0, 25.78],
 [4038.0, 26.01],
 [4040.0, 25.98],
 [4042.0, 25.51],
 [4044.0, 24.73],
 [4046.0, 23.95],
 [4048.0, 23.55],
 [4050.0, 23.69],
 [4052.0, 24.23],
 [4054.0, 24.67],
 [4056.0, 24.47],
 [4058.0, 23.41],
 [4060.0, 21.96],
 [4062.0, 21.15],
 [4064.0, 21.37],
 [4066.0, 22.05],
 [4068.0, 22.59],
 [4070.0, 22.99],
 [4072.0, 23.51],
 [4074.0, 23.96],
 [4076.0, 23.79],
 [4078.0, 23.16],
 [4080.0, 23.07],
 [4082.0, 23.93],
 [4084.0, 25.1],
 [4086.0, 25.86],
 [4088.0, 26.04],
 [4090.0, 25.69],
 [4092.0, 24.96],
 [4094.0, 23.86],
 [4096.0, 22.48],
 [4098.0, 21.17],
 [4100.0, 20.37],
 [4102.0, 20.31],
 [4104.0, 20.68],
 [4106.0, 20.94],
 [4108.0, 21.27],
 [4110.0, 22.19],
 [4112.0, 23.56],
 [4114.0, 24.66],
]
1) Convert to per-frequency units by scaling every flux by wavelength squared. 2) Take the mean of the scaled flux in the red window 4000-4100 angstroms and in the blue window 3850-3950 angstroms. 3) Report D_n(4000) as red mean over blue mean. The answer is 1.7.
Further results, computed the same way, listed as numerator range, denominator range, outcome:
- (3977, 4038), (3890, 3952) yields 1.61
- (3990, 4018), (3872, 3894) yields 1.82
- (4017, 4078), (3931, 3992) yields 1.63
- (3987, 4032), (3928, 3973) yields 1.92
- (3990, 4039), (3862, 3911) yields 1.70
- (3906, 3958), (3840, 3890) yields 1.14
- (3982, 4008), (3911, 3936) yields 1.60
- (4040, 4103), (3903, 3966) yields 1.63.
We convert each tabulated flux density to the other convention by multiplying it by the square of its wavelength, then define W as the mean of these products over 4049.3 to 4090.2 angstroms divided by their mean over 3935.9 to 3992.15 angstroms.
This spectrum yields 1.54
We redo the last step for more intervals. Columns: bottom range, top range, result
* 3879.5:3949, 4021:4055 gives 1.74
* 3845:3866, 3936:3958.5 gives 1.09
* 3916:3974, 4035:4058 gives 1.86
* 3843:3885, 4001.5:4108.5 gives 1.82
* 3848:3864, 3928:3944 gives 0.77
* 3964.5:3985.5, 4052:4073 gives 1.52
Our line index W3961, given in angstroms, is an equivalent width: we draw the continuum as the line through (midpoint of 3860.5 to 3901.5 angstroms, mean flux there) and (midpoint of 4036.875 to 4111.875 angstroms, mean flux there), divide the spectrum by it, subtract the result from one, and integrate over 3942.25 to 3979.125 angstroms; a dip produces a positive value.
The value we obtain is 6.8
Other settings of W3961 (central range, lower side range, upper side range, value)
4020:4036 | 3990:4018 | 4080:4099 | -0.5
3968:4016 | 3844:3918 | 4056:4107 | -3.8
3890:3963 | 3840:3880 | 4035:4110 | 5.5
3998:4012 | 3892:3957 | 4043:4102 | -3.1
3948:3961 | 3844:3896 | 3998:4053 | 1.8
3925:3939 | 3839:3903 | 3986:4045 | 6.0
